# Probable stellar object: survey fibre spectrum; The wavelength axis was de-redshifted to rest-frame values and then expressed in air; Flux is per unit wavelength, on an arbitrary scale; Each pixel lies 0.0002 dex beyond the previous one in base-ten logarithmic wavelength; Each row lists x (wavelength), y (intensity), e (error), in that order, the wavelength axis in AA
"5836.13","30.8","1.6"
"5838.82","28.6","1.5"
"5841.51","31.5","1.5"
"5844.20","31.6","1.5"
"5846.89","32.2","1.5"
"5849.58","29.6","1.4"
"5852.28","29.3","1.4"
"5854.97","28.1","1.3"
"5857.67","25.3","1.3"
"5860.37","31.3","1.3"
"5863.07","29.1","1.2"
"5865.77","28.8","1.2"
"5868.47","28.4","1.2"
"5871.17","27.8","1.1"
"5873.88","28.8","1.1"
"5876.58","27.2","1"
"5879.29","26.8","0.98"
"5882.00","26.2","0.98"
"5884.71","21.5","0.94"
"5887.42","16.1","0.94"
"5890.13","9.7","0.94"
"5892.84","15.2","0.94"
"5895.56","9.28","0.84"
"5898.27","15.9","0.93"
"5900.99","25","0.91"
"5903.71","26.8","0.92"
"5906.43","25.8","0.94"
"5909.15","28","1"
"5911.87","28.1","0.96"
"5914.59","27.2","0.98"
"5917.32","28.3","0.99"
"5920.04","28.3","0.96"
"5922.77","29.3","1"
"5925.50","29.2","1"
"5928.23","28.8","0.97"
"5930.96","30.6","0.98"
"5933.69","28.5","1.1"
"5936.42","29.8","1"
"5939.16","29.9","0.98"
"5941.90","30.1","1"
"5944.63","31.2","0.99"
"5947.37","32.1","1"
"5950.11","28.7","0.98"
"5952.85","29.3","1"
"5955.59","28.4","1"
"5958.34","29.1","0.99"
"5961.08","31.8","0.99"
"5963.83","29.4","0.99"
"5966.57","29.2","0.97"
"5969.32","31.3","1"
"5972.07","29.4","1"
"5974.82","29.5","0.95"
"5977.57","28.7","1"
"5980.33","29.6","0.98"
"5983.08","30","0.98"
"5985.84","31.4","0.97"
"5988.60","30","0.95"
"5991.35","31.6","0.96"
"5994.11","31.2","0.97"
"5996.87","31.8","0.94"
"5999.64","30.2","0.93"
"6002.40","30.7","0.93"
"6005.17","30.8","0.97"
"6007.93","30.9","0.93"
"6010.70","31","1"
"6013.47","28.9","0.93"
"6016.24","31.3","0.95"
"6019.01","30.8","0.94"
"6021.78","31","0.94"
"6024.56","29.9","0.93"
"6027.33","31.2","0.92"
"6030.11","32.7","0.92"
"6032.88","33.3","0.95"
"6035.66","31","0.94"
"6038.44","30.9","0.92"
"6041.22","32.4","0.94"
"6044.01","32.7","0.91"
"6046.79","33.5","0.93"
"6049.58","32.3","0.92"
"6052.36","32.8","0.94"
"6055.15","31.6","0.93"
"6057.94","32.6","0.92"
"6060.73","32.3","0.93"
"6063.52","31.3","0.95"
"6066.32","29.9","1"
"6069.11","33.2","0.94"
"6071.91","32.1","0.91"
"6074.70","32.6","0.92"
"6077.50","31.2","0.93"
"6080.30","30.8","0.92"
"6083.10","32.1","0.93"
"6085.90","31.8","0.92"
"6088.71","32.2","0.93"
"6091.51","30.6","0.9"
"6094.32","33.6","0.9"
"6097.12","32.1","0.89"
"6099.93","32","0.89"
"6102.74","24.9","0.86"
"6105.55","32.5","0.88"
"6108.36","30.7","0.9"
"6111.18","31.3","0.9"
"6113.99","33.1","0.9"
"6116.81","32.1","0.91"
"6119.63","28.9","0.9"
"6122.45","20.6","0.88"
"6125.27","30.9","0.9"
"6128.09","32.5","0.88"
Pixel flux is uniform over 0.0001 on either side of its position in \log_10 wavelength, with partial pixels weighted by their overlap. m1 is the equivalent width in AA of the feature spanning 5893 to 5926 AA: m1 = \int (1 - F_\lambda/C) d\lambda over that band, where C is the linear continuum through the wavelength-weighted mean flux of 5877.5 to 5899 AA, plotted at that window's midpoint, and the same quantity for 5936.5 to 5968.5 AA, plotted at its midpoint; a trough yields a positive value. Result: -3.9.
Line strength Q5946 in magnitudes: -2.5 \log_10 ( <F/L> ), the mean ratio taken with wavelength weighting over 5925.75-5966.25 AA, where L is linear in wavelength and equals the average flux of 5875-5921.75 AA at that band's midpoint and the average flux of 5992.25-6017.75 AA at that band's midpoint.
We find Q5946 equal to -0.136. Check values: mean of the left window 22.8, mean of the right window 30.8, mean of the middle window 29.8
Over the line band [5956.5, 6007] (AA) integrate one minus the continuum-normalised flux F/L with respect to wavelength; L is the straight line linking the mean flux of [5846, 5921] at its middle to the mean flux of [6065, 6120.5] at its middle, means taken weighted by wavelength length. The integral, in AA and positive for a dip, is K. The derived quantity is -4.1 AA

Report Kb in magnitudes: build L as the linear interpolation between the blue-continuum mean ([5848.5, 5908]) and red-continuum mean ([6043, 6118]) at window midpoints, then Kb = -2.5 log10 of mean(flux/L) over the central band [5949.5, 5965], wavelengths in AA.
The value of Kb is -0.09 mag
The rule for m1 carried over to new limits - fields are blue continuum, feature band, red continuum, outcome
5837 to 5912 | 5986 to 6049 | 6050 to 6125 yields -4.39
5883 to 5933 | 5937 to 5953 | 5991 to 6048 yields -2.51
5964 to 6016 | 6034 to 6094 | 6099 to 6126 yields -4.07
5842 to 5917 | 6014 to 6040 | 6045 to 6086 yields -0.55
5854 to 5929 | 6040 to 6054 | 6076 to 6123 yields -1.62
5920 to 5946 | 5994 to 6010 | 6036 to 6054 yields 0.19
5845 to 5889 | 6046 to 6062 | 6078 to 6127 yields -1.37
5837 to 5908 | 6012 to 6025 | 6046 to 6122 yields -0.38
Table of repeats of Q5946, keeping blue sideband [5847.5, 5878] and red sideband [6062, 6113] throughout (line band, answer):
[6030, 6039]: -0.04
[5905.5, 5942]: 0.03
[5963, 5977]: 0.01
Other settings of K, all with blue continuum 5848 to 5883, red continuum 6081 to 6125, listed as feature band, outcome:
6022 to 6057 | -2.39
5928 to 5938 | -0.21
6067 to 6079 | -0.73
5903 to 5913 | 0.52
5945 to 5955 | -0.32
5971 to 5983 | -0.01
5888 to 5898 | 5.71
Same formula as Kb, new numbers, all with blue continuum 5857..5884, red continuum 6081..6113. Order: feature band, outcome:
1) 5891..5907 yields 0.43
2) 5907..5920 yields 0.03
